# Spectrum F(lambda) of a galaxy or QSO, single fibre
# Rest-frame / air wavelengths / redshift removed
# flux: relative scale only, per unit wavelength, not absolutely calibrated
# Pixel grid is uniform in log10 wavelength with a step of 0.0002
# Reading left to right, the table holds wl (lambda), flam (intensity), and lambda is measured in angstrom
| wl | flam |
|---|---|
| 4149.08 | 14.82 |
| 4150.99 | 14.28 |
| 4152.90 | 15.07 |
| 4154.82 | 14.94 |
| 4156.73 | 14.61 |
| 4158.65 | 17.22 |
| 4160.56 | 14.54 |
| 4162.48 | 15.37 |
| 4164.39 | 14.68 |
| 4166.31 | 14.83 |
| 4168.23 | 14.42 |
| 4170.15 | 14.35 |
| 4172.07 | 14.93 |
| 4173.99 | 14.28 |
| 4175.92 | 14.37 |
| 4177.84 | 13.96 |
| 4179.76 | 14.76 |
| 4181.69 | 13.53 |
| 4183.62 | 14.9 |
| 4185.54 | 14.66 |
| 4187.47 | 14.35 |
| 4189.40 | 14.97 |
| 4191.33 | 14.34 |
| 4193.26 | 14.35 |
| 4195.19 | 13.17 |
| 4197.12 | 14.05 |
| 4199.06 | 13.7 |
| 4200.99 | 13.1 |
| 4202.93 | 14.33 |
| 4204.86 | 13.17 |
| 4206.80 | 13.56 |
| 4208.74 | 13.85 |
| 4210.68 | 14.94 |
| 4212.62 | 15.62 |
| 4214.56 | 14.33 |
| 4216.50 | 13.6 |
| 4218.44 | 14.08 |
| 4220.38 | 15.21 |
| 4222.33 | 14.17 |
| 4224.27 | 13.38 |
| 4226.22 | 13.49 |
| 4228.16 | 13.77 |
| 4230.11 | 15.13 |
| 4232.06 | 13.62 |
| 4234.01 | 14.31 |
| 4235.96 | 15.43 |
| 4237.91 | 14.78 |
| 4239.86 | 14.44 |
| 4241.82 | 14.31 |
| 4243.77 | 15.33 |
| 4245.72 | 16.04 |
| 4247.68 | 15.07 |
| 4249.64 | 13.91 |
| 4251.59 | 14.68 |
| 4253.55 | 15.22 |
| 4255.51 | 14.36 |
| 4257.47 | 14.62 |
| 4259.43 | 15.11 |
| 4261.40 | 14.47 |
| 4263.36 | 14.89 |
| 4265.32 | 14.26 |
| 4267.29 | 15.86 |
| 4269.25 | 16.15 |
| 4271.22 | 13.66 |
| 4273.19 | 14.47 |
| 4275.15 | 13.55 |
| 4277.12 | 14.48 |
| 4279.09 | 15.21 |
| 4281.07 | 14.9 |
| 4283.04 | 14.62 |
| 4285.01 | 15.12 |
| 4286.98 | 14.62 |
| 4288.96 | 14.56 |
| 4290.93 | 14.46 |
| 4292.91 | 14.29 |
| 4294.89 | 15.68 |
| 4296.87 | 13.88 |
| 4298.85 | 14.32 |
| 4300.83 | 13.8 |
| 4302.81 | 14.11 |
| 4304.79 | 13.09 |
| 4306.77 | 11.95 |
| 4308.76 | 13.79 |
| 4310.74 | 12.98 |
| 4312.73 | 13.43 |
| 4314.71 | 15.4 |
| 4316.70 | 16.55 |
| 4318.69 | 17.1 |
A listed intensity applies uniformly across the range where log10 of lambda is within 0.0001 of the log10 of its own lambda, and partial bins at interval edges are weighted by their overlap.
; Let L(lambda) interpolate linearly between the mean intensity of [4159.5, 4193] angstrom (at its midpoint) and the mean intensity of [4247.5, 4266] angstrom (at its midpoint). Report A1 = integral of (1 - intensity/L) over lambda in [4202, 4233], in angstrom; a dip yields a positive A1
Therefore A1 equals 1.0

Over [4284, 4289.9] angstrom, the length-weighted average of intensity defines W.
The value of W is 14.8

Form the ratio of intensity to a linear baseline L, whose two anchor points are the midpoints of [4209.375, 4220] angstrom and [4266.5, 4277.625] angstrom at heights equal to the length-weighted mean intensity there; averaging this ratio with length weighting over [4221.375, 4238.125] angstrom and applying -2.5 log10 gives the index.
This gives 0.028 mag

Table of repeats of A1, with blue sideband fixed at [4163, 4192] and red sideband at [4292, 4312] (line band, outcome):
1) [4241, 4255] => -0.83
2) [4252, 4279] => -1.40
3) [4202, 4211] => 0.27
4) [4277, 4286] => -0.65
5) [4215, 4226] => 0.15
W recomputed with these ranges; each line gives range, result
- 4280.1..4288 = 14.8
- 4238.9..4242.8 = 14.4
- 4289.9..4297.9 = 14.6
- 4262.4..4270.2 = 15.3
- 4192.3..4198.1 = 13.8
